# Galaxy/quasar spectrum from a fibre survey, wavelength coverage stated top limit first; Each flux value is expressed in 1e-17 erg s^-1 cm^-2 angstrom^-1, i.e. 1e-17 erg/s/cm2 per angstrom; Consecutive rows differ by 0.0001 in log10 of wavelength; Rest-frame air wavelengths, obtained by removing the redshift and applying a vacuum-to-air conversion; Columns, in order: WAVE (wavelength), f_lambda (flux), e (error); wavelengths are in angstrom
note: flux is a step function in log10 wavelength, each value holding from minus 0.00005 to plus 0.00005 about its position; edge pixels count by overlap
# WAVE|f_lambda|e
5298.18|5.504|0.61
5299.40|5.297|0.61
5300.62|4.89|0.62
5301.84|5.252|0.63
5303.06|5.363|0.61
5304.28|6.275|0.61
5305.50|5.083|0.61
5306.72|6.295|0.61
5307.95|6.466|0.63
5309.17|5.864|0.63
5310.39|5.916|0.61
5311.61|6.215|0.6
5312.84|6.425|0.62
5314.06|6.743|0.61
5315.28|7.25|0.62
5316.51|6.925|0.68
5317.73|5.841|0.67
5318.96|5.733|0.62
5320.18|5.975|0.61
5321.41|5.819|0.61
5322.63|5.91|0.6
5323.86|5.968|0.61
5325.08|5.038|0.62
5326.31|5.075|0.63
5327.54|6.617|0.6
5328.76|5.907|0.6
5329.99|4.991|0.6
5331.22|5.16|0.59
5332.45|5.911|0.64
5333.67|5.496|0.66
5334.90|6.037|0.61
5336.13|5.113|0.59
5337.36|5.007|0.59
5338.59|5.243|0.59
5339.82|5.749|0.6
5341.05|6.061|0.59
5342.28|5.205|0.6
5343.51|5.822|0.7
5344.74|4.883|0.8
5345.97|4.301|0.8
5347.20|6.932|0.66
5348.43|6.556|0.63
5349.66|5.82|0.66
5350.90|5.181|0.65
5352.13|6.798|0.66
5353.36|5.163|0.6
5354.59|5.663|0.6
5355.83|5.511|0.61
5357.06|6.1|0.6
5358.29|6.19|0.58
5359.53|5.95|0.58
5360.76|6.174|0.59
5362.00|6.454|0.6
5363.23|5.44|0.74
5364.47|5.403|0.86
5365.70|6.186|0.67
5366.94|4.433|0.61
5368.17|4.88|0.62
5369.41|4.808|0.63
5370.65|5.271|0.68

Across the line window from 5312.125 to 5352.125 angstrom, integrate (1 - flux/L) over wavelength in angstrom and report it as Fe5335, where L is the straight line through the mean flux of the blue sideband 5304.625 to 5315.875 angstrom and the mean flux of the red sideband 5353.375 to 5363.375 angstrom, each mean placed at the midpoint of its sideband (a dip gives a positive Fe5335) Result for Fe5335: 2.0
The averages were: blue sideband 6.25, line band 5.79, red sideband 5.91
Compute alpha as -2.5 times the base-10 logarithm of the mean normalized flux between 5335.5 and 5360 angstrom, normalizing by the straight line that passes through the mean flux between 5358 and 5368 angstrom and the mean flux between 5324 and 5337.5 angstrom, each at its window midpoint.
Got -0.01 mag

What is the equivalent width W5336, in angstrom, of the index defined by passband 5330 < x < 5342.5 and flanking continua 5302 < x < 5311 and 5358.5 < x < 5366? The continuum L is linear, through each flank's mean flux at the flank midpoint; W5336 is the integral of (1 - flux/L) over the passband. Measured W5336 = 0.9 angstrom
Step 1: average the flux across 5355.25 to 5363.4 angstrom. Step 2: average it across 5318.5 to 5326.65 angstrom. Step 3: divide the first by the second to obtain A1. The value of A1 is 1.06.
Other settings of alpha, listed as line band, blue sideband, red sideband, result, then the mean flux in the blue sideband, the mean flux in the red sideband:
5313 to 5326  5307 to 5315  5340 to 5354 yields 0.01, 6.31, 5.71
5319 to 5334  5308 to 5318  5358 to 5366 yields 0.11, 6.42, 5.95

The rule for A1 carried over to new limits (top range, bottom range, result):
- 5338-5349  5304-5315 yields 0.91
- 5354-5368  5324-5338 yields 1.04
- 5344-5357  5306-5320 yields 0.90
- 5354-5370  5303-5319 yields 0.91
